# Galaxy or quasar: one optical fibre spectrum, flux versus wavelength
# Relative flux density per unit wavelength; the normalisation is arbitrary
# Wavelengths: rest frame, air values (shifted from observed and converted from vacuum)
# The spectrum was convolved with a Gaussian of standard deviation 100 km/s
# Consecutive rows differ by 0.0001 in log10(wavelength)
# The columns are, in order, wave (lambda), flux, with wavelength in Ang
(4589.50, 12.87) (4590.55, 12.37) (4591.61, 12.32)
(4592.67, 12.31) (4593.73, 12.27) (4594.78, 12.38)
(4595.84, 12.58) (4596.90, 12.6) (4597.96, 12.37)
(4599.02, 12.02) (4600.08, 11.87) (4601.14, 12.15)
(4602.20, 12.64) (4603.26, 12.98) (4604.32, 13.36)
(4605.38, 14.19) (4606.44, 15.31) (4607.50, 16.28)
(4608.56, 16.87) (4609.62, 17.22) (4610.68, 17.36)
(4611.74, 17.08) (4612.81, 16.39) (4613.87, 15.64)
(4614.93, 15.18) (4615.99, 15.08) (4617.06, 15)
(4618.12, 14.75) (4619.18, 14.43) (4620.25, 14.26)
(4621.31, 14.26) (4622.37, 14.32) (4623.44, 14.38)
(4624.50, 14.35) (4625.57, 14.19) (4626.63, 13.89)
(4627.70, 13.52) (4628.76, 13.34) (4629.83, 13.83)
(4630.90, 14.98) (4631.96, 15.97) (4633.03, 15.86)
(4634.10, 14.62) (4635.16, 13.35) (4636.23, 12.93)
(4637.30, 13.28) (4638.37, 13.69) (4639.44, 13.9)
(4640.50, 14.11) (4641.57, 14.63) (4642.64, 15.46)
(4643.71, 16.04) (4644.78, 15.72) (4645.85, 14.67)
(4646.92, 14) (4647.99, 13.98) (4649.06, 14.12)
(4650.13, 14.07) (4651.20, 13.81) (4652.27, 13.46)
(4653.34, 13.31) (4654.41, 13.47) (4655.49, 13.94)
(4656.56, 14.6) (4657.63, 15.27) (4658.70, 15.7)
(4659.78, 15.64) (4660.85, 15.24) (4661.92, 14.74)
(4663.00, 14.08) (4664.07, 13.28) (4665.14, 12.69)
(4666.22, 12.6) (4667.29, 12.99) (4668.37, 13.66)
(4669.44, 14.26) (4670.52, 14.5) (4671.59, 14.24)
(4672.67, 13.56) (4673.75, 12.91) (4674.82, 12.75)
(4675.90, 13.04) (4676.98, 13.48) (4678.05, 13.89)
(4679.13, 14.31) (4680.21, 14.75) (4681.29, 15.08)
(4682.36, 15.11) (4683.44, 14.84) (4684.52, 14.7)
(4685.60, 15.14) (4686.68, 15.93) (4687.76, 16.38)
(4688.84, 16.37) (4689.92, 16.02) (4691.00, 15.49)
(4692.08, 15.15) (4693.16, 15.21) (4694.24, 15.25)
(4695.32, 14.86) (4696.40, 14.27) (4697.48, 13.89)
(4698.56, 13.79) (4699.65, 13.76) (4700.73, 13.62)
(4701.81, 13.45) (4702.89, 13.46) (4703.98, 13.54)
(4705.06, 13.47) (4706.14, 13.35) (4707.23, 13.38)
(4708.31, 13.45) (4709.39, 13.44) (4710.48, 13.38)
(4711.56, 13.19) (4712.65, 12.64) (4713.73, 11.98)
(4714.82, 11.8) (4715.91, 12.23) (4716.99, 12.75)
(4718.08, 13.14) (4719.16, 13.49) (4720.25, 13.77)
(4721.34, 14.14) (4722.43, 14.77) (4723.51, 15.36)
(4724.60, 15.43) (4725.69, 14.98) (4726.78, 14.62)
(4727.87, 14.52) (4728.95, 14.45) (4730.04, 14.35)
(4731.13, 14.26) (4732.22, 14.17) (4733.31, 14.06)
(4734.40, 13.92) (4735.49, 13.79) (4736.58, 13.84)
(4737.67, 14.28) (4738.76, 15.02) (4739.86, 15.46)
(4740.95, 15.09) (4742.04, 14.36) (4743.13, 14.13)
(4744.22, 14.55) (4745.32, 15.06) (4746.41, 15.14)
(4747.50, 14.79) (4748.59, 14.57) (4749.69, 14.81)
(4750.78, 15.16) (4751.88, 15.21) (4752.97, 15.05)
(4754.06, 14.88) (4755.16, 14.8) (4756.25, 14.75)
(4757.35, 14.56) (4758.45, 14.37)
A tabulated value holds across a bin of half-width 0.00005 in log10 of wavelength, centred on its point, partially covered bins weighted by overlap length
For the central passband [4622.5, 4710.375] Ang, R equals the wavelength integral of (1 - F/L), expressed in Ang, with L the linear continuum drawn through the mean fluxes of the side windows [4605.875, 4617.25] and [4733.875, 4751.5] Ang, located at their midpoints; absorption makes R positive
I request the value 7.1 Ang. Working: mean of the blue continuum 16.2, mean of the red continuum 14.6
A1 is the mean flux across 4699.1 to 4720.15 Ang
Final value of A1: 13.1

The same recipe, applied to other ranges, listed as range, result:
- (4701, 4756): 14.1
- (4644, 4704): 14.3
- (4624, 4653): 14.3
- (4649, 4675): 14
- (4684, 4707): 14.6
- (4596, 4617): 14.5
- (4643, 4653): 14.4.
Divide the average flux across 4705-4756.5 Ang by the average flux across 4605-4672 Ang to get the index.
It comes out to 0.97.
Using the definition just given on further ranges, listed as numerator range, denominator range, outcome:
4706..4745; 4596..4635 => 0.96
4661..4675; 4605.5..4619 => 0.86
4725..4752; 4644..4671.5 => 1.03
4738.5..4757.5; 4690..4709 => 1.05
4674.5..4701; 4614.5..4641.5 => 1.03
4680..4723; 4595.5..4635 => 0.98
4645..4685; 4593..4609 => 1.06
